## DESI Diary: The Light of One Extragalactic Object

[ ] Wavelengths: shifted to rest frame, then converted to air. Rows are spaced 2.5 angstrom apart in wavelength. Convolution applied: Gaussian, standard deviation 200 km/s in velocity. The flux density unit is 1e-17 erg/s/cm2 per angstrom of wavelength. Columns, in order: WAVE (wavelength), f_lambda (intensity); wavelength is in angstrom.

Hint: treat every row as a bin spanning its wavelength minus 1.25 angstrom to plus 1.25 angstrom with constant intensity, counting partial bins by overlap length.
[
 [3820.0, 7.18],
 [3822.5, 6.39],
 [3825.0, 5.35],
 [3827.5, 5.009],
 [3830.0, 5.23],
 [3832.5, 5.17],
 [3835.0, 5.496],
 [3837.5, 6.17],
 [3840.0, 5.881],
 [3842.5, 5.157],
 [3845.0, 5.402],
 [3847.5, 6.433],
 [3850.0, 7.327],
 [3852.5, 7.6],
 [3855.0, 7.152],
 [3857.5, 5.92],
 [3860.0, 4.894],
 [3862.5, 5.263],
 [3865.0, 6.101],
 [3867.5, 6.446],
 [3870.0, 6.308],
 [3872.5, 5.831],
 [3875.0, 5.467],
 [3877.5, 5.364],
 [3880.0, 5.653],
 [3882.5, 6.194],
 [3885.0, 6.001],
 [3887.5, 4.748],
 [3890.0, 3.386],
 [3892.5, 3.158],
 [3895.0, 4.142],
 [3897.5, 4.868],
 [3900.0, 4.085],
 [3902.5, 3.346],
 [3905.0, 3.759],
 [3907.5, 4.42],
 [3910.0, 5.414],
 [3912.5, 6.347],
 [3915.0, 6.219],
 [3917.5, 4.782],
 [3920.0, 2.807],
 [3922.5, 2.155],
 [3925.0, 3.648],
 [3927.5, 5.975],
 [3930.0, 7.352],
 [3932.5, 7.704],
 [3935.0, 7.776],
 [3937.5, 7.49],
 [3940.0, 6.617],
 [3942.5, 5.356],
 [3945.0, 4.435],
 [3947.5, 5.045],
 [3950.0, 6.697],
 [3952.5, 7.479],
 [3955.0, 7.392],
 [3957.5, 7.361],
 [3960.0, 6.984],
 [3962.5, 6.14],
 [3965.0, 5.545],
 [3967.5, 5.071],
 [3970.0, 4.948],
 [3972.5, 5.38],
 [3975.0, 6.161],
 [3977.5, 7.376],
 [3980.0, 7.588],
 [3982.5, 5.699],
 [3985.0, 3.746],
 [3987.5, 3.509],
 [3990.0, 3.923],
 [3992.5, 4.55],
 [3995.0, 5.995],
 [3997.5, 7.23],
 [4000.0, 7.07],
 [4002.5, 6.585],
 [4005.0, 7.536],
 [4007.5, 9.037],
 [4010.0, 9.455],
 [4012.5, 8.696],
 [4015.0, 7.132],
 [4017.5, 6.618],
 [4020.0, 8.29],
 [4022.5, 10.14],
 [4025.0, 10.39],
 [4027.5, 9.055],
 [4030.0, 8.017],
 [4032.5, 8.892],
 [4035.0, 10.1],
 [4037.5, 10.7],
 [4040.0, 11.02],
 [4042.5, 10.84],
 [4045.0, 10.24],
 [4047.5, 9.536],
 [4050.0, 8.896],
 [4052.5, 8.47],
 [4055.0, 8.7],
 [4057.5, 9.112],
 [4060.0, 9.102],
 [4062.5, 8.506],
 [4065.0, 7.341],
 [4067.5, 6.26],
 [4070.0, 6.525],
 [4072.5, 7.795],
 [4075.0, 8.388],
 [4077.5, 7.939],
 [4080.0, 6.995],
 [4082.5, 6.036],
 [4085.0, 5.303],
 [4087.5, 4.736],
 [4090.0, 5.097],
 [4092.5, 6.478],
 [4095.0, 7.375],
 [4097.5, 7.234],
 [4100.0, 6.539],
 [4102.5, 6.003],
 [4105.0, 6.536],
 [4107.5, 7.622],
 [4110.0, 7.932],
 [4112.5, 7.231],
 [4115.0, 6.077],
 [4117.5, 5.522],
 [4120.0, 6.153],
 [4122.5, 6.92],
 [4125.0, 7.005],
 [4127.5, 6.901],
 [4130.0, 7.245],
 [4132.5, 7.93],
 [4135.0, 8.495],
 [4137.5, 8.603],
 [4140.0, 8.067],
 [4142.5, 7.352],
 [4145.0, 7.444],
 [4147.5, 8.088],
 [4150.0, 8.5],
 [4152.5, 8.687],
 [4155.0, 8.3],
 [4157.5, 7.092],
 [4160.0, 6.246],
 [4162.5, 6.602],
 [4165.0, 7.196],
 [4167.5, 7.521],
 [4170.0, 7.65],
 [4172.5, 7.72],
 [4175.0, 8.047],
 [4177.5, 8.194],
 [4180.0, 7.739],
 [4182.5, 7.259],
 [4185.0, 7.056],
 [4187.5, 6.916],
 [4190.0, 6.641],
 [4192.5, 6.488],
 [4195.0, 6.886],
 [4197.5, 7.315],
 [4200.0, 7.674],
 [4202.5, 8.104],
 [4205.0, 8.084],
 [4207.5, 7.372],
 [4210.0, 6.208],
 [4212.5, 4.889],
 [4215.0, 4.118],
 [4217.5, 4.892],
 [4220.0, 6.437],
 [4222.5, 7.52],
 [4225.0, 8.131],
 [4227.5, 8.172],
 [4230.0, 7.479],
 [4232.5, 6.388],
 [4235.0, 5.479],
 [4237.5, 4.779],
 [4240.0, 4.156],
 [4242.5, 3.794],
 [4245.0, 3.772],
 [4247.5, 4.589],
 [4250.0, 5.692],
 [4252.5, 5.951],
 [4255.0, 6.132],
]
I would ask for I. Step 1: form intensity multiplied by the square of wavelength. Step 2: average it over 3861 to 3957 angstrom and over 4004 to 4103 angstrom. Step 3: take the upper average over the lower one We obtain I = 1.61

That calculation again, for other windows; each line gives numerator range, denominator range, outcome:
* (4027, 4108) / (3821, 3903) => 1.59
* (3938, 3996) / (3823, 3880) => 1.05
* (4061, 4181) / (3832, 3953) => 1.47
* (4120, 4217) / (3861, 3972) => 1.51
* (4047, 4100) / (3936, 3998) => 1.32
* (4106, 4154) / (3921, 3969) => 1.34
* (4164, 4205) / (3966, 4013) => 1.31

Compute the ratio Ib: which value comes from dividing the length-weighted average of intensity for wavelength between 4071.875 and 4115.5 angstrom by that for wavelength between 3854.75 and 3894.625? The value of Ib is 1.24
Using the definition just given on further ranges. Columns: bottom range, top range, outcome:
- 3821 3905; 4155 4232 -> 1.29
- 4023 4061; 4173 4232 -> 0.74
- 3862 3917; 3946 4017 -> 1.25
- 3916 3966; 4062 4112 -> 1.15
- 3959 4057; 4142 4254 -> 0.89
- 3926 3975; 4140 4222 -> 1.13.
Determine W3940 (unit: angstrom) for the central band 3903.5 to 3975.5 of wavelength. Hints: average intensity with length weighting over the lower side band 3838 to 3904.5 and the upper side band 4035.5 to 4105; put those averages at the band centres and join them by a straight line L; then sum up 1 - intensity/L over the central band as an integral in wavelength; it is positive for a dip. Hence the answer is 6.32 angstrom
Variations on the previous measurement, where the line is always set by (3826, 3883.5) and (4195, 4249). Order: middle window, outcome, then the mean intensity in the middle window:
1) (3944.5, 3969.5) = -1.1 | 6.23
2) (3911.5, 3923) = 2.6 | 4.57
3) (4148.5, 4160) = -3.4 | 7.94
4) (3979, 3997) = 2.8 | 5.06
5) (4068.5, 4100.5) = -3.1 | 6.65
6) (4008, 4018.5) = -3.6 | 8.08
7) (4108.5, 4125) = -1.6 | 6.68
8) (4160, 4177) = -3.5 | 7.4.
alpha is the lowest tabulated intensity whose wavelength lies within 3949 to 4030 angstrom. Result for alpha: 3.509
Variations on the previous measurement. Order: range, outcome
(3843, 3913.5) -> 3.158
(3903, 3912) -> 3.759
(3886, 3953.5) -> 2.155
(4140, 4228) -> 4.118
